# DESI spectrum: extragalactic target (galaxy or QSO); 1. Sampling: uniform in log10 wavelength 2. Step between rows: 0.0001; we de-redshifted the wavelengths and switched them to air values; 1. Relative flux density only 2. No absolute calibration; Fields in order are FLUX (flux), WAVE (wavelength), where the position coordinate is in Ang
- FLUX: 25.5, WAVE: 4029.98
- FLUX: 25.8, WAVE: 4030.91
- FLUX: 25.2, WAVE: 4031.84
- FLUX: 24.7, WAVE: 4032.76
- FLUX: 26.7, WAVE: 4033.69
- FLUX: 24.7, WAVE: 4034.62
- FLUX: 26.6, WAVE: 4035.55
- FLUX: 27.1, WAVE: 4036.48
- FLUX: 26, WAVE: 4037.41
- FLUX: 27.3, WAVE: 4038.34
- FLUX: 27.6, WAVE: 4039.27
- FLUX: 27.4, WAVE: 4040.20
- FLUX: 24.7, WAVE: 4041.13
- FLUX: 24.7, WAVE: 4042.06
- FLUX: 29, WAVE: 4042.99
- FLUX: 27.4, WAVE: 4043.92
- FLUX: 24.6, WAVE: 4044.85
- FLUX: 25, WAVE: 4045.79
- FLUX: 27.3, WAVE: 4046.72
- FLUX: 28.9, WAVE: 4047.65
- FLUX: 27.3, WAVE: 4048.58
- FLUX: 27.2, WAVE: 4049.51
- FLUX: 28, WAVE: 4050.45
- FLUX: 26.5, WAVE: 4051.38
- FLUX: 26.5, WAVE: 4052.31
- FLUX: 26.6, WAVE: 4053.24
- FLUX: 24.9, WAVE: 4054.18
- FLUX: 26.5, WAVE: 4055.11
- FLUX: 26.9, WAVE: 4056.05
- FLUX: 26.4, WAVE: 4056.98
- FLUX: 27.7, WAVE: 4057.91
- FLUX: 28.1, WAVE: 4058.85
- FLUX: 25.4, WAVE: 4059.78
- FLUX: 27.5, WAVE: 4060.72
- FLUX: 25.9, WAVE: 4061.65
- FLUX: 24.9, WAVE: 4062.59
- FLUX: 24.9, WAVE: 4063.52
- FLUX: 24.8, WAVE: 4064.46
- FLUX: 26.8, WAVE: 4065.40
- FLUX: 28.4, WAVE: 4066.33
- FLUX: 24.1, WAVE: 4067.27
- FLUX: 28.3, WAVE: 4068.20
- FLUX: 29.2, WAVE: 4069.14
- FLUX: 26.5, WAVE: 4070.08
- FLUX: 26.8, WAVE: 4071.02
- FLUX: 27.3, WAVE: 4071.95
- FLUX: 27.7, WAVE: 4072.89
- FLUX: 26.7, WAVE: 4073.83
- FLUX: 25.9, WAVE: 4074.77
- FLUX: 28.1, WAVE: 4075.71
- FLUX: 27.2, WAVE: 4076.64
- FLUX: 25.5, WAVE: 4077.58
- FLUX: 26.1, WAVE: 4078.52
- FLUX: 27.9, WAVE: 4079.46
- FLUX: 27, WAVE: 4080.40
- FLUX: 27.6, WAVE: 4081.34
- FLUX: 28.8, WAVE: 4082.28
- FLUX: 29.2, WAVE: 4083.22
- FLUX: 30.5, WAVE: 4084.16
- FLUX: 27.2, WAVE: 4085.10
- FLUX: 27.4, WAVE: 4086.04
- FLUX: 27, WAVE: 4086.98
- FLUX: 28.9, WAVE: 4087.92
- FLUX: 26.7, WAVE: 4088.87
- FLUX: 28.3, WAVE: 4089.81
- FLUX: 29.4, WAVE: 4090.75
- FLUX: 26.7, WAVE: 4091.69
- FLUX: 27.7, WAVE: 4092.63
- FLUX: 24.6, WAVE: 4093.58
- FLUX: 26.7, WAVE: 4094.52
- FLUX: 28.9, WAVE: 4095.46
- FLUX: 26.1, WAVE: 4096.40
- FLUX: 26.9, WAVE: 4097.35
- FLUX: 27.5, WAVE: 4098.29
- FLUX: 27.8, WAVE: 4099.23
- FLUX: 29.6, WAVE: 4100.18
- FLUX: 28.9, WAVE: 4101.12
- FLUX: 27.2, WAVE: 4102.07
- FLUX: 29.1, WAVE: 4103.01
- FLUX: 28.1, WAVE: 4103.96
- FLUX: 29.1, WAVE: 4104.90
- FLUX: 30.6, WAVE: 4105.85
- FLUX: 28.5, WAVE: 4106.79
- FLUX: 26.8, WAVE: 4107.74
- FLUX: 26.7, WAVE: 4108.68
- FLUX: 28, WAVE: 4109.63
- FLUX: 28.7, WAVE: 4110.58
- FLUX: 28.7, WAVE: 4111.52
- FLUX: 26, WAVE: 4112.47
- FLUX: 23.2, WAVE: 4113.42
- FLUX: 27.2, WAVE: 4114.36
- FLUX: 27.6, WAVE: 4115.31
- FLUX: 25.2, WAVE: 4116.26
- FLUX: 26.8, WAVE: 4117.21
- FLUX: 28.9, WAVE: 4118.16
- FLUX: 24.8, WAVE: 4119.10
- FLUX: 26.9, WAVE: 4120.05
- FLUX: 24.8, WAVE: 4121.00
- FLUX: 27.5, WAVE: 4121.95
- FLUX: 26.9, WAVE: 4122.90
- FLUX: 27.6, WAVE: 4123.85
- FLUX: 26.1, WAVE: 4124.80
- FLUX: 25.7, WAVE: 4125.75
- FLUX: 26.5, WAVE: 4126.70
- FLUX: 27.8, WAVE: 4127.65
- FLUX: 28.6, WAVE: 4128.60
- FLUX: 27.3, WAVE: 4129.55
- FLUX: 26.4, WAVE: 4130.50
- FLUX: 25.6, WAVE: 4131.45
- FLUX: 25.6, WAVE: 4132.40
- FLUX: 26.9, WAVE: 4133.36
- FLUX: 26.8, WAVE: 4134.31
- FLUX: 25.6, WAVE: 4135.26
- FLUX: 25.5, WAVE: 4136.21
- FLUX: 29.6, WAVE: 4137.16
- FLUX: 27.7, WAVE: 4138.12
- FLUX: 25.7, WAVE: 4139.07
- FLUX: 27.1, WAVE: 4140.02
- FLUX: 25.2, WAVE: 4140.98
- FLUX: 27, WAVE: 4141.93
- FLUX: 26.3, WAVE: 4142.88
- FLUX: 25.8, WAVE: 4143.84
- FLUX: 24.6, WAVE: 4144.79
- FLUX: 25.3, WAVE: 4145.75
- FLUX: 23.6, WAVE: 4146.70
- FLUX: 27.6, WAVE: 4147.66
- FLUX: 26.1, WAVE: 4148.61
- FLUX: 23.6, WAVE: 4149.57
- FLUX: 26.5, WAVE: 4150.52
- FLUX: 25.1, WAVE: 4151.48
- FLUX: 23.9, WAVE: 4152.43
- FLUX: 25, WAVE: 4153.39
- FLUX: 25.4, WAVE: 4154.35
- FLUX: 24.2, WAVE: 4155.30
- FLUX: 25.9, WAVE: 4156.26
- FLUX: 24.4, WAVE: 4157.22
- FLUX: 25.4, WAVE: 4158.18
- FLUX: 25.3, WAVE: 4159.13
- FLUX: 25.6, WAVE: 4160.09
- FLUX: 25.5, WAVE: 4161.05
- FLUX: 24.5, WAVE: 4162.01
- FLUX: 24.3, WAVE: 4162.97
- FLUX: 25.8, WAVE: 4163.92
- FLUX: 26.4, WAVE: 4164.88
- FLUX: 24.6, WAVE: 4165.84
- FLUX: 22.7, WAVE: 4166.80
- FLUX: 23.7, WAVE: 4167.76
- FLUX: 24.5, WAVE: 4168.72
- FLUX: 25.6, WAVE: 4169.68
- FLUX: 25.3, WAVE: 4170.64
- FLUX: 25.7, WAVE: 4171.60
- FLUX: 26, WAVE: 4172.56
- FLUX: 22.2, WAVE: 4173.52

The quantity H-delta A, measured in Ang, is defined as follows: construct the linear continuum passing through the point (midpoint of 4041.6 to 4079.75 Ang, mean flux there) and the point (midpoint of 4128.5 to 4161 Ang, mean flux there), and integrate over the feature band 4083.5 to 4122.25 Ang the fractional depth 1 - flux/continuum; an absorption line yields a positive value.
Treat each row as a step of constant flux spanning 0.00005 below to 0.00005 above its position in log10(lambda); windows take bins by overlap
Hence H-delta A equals -1.80 Ang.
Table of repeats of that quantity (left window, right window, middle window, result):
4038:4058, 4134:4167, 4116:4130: -0.50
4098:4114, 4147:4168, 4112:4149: 0.22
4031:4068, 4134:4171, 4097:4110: -1.15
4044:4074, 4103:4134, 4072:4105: -0.94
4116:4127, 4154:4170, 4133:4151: -0.30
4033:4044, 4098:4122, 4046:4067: 0.09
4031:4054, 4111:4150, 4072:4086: -0.56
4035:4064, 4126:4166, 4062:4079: -0.12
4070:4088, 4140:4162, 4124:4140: -0.52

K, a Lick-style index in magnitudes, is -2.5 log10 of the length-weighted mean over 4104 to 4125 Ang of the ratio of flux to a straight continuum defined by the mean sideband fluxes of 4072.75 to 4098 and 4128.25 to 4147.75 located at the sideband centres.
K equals -0.01 mag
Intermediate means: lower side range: 27.4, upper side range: 26.3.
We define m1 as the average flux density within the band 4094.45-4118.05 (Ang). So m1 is 27.6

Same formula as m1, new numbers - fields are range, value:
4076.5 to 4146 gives 27.2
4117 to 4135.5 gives 26.7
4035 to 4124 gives 27.1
